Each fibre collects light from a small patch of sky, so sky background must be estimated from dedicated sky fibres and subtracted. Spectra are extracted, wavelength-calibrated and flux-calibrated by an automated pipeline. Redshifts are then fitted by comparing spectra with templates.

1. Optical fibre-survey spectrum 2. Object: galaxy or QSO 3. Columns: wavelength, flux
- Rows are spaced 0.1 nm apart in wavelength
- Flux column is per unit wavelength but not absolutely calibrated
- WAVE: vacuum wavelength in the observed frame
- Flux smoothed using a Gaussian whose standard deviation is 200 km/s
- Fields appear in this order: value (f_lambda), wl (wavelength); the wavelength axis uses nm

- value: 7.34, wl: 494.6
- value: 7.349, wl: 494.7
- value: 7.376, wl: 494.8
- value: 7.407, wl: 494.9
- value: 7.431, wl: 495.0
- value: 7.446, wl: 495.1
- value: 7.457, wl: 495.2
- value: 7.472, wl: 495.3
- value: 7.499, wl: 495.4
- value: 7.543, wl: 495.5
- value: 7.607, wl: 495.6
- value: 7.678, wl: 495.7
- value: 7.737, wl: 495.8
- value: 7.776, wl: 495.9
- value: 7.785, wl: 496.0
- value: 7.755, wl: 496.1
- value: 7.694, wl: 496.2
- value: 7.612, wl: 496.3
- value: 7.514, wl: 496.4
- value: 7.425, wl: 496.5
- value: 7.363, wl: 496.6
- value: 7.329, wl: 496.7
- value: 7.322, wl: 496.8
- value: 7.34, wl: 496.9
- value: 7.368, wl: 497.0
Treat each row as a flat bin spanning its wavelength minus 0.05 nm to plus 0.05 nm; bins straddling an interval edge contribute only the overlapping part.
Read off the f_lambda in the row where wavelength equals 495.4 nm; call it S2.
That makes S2 7.499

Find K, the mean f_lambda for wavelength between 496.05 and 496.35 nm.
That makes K 7.69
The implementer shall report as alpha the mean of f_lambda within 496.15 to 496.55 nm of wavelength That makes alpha 7.56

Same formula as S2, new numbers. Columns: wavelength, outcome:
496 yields 7.785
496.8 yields 7.322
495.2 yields 7.457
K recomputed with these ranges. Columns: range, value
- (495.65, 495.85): 7.71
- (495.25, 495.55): 7.5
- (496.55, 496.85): 7.34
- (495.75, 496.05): 7.77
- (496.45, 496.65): 7.39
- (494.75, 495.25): 7.42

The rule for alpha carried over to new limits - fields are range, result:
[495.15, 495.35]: 7.46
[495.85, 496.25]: 7.75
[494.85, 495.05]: 7.42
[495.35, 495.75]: 7.58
